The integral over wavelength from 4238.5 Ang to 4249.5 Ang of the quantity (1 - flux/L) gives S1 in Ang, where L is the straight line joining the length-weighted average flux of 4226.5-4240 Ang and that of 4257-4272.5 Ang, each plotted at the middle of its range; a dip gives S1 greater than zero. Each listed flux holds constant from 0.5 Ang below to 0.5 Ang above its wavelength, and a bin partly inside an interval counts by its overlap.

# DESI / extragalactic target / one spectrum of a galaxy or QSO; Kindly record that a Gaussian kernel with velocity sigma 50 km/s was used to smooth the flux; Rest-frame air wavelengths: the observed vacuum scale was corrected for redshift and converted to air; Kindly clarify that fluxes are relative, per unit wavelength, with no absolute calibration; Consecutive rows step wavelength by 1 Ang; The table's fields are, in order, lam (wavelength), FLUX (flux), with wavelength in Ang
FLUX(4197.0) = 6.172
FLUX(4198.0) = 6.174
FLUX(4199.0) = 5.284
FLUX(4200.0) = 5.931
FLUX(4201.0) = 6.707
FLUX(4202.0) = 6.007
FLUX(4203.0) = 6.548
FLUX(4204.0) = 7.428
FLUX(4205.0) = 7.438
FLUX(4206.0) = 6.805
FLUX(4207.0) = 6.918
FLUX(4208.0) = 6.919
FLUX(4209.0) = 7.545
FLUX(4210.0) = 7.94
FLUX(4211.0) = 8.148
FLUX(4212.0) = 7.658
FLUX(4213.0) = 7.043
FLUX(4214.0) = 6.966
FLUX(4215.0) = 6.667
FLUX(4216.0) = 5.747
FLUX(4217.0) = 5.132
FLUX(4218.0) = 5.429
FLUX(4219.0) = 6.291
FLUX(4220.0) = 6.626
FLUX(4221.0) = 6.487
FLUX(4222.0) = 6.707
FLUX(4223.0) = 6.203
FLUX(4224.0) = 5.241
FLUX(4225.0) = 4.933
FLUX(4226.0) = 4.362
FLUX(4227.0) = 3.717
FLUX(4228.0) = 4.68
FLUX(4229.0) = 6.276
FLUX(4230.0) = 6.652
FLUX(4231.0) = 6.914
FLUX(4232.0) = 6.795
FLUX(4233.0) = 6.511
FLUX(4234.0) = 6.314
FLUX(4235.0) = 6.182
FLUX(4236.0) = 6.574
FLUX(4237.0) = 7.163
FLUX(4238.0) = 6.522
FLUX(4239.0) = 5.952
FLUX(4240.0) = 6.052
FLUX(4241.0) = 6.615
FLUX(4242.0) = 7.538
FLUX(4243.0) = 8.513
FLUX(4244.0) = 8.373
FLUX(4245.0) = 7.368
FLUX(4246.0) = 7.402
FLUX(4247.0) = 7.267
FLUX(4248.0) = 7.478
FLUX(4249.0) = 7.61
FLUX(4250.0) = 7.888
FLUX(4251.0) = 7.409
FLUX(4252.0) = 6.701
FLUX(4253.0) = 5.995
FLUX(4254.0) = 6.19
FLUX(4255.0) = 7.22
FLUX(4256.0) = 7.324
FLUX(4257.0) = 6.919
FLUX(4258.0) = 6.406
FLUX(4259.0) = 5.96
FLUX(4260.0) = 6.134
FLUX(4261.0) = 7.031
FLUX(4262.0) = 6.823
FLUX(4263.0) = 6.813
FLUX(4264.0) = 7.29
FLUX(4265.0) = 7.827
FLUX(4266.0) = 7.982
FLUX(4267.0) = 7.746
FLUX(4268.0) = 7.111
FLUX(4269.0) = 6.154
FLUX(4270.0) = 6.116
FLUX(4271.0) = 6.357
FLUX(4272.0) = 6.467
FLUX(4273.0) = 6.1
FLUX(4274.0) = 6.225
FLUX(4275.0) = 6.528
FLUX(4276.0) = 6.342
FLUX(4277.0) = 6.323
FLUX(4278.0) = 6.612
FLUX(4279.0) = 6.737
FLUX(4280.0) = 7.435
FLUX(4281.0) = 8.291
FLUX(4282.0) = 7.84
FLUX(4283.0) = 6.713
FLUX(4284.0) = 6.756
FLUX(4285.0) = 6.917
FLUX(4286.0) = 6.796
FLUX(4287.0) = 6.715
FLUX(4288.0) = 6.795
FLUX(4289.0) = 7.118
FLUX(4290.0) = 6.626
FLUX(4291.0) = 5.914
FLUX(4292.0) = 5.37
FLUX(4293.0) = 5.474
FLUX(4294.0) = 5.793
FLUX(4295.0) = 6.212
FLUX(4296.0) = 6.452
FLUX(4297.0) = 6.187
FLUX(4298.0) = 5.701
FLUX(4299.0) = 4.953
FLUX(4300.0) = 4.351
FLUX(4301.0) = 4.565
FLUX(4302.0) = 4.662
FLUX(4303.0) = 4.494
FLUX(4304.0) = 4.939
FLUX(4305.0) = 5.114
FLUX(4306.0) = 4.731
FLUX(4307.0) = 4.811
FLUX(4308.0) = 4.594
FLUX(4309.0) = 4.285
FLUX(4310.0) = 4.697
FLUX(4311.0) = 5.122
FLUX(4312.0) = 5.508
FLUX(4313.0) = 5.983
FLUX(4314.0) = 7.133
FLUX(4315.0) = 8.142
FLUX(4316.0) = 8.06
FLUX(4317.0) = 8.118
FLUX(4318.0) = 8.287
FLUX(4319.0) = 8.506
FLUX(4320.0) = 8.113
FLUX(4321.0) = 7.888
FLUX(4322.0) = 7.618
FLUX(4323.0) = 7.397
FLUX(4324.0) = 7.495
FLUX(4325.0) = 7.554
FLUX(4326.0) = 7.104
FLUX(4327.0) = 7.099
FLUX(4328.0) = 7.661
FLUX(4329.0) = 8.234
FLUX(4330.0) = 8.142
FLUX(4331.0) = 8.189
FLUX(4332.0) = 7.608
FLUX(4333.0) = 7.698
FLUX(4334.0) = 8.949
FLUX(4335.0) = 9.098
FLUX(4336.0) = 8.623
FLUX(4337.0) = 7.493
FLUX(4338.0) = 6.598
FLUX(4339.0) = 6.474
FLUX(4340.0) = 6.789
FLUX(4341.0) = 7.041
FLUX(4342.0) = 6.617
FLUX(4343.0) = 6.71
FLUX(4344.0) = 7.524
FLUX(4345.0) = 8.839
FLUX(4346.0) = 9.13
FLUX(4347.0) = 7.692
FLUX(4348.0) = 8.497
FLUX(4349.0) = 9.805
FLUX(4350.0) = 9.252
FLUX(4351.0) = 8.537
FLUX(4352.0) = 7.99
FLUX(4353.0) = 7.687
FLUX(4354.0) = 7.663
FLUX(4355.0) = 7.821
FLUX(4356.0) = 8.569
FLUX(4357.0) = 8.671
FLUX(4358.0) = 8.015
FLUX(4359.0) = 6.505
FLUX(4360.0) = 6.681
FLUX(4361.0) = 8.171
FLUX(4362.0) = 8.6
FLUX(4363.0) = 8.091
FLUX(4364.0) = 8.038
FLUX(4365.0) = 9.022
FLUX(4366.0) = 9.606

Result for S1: -1.54 Ang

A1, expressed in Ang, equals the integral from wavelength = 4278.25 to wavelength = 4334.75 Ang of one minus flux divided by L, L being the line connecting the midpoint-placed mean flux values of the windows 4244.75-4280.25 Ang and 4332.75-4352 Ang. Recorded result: 6.6 Ang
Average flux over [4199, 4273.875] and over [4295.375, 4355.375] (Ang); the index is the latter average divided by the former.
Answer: 1.1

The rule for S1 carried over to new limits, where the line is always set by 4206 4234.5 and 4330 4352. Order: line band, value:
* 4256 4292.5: 1.5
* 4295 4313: 5.8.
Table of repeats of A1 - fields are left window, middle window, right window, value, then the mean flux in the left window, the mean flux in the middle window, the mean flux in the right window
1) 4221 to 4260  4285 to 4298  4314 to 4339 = 1.8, 6.57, 6.29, 7.86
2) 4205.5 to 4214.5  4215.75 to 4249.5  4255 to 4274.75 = 3.3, 7.33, 6.41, 6.79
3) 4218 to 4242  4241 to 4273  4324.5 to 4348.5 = -2.7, 6.09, 7.06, 7.72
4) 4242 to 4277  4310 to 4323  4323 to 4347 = 0.4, 6.97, 7.27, 7.68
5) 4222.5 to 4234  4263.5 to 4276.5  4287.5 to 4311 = -3.0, 5.69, 6.79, 5.38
